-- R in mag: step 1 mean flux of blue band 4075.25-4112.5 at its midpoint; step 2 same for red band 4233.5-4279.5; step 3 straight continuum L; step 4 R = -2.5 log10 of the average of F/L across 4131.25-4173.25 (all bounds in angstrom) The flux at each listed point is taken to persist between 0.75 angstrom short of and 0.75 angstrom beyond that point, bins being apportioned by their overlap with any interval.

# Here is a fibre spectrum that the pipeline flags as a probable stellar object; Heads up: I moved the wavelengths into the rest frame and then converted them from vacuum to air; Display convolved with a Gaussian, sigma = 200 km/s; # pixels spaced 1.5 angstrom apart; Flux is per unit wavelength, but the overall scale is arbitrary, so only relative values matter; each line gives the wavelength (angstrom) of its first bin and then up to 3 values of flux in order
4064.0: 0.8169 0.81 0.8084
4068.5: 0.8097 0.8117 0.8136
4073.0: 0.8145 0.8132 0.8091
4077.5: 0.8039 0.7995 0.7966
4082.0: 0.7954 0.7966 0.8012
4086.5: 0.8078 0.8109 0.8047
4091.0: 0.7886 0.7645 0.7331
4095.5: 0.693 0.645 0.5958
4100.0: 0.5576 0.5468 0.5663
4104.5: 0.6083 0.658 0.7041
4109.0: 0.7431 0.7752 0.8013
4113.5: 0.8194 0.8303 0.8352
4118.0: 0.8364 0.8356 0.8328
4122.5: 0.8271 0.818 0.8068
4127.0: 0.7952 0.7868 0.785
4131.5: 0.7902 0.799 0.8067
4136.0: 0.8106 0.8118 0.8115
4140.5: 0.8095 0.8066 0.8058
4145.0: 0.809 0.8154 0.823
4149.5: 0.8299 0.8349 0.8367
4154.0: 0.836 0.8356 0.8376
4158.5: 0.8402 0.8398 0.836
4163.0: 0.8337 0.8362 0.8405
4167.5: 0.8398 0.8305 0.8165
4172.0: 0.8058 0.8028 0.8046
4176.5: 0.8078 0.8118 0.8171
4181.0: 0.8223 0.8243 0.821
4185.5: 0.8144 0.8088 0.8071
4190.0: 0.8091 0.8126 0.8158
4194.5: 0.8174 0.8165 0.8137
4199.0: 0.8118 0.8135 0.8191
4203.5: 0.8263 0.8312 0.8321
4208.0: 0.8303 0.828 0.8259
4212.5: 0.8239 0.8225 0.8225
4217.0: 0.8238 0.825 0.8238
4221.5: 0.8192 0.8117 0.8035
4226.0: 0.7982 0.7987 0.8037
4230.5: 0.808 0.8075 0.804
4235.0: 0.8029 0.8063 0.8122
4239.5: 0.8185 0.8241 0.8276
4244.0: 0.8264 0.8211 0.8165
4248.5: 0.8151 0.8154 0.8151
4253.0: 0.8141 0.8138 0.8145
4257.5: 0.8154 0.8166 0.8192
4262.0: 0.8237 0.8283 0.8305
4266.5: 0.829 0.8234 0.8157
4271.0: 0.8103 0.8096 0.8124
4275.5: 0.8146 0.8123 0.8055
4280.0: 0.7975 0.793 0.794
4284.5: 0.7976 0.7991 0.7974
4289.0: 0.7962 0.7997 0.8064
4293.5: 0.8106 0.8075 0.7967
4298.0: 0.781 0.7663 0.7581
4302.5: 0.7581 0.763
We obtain -0.09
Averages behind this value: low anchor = 0.728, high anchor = 0.817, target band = 0.823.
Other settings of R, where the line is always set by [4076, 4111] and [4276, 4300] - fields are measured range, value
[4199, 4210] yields -0.08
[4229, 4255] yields -0.05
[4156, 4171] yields -0.12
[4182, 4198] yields -0.07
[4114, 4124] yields -0.14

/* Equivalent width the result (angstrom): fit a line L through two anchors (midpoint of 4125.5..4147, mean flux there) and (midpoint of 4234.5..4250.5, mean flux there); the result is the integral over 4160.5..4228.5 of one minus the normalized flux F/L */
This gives -0.7 angstrom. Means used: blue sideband 0.803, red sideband 0.817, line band 0.819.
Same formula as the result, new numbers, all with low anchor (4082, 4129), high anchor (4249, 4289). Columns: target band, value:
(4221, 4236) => -0.2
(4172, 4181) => -0.4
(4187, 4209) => -0.9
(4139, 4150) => -0.7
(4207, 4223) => -0.7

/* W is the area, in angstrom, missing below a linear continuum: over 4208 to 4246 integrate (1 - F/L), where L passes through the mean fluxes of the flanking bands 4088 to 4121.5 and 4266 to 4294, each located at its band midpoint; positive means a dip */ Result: -1.63 angstrom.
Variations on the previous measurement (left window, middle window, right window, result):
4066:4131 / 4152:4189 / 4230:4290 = -1.8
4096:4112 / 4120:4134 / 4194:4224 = -2.4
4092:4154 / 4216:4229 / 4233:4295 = -0.2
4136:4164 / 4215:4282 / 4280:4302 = -1.0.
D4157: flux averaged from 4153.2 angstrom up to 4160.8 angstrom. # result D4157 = 0.838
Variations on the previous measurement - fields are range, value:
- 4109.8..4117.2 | 0.812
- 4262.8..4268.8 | 0.828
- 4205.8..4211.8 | 0.829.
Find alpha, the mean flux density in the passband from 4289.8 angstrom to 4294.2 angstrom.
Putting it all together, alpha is 0.806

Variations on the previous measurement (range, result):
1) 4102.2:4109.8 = 0.656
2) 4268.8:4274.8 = 0.812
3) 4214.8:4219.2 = 0.824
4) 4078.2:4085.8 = 0.798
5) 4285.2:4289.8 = 0.798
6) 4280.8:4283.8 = 0.794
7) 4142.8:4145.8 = 0.808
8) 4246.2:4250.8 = 0.816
